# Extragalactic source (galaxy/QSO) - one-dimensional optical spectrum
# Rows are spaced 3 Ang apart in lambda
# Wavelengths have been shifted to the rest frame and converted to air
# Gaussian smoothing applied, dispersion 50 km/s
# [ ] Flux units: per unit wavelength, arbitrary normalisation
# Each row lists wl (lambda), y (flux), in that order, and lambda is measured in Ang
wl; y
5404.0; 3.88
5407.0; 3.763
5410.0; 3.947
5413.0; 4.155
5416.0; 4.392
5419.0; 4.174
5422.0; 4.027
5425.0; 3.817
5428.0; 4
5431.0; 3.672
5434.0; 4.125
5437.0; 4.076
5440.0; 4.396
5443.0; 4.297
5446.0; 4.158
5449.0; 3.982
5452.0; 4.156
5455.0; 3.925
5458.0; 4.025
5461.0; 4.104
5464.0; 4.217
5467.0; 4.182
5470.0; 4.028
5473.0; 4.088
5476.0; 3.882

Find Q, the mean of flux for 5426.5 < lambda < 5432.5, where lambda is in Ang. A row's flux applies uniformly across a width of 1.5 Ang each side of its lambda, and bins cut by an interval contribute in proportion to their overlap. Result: 3.84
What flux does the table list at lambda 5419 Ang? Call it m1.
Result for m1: 4.174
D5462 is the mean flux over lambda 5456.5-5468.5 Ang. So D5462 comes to 4.13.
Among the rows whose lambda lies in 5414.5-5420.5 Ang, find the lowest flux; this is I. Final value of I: 4.174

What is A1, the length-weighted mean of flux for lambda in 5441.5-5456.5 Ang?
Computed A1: 4.1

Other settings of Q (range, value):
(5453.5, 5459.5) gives 3.98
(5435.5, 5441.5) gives 4.24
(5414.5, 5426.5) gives 4.1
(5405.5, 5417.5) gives 4.06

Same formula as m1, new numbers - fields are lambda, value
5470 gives 4.028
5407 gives 3.763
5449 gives 3.982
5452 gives 4.156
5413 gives 4.155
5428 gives 4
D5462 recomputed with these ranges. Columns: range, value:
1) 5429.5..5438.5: 3.96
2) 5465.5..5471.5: 4.11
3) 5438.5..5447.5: 4.28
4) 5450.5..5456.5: 4.04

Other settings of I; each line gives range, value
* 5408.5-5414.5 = 3.947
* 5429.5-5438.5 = 3.672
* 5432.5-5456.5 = 3.925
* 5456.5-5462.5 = 4.025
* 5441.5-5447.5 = 4.158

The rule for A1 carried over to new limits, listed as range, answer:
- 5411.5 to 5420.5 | 4.24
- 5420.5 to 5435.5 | 3.93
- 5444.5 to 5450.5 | 4.07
